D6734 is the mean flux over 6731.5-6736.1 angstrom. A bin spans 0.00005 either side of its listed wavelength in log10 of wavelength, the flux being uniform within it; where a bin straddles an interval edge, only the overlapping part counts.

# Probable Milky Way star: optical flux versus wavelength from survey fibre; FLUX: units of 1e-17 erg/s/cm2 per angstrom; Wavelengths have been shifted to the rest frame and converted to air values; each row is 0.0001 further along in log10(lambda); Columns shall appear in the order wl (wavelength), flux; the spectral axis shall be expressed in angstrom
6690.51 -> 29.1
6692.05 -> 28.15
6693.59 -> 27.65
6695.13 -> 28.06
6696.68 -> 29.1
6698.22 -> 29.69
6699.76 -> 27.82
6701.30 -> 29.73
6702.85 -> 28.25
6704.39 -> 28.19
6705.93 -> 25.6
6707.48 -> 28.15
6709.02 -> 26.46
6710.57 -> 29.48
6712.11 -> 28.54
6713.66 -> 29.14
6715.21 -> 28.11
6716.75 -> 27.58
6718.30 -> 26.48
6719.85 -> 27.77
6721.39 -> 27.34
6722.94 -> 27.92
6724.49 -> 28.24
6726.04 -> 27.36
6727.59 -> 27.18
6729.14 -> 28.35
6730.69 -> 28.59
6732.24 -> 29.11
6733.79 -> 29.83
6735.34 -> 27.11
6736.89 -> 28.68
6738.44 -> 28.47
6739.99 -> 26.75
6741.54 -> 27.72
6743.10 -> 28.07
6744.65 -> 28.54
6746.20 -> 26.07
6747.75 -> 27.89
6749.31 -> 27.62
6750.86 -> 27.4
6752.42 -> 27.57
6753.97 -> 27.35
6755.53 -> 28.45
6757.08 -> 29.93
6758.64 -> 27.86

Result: 28.7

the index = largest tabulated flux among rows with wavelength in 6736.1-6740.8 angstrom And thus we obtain 28.68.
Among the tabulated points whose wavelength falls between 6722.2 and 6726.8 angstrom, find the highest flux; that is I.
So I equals 28.24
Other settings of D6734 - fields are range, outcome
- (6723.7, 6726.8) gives 27.8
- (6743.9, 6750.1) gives 27.5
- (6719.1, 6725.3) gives 27.8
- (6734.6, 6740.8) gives 27.8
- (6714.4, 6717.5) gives 27.9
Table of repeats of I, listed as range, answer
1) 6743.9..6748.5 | 28.54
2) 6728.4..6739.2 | 29.83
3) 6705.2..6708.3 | 28.15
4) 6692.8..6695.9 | 28.06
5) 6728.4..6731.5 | 28.59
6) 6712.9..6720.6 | 29.14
